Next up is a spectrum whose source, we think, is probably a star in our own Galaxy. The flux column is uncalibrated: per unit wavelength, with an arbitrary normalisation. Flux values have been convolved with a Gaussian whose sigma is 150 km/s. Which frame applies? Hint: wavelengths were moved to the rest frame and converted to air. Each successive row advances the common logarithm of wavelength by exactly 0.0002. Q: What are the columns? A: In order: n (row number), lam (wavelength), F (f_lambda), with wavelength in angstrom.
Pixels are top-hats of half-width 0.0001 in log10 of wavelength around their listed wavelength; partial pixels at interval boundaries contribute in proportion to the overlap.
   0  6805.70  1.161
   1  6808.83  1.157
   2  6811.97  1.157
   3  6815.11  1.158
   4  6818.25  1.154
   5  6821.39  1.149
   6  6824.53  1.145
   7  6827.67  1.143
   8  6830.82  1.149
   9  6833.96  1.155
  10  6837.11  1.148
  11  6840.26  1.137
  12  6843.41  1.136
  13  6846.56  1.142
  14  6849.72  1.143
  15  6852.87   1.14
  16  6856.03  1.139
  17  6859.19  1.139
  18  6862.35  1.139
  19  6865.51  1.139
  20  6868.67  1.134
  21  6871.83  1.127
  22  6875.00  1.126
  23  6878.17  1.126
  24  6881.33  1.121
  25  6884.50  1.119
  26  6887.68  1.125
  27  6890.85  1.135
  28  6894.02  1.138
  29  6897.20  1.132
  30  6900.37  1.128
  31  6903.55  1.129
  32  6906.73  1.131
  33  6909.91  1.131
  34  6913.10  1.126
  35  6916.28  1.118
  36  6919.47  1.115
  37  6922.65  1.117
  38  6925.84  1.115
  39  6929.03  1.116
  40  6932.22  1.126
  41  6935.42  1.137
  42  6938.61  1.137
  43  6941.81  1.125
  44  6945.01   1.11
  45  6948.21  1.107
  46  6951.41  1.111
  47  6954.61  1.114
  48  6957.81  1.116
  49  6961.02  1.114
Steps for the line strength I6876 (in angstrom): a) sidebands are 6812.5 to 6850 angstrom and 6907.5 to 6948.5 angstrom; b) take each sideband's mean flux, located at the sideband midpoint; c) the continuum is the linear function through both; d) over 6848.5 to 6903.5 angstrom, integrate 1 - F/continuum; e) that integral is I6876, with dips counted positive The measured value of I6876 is 0.16 angstrom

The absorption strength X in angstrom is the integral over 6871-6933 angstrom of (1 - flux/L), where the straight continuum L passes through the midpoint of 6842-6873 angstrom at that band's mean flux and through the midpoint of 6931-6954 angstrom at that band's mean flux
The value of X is 0.23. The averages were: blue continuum 1.14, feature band 1.13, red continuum 1.12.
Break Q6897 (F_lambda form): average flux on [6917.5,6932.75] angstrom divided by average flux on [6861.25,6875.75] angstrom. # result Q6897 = 1.0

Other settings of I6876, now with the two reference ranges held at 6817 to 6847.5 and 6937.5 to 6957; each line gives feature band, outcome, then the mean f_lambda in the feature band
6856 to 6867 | 0.0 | 1.14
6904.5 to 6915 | 0.0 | 1.13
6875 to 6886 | 0.1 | 1.12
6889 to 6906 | 0.0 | 1.13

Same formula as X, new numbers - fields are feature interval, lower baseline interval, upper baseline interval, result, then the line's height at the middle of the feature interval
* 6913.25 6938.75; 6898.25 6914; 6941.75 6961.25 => 0.0 angstrom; 1.12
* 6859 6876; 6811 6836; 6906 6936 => 0.1 angstrom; 1.14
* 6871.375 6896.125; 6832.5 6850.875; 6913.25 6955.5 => 0.1 angstrom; 1.13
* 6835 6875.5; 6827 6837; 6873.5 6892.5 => 0.0 angstrom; 1.14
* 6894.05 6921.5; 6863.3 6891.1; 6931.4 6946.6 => 0.0 angstrom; 1.13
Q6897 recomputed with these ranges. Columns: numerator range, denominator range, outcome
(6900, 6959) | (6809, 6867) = 0.98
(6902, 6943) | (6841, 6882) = 0.99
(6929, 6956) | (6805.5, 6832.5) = 0.97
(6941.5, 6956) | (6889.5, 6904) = 0.98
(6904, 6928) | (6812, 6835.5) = 0.97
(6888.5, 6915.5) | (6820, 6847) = 0.99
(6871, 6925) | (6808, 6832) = 0.98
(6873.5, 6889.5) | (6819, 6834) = 0.98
